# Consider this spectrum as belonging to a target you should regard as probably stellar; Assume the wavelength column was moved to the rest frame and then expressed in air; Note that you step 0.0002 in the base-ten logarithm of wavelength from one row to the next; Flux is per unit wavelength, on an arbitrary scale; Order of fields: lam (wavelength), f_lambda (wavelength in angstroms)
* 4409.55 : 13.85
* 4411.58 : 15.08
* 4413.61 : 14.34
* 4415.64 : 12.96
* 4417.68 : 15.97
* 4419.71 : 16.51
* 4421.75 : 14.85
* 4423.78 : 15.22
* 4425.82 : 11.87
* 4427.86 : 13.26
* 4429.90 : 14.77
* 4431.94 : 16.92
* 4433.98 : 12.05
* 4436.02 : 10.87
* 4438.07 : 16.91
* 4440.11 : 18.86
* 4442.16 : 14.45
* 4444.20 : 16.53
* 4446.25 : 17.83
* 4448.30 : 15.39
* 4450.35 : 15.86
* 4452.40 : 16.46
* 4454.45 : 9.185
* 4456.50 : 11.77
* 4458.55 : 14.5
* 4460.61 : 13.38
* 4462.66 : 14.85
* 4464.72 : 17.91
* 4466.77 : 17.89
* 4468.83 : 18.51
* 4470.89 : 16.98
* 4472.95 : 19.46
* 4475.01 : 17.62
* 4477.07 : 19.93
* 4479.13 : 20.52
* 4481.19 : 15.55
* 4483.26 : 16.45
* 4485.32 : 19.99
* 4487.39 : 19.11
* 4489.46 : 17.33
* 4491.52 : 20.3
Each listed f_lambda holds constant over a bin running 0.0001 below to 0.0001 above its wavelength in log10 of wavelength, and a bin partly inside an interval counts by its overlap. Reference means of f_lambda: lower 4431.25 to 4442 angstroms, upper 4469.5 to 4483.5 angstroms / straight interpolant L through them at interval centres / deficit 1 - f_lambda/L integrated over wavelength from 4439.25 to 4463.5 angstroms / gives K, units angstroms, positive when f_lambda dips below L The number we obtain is 1.8 angstroms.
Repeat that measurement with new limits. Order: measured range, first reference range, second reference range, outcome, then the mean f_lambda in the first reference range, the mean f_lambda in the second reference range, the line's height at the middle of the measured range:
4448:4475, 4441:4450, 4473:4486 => 2.5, 16.1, 18.4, 17.2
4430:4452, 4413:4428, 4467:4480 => 0.8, 14.4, 18.8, 16.1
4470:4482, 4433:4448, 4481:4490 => -0.7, 15.4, 17.9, 17.4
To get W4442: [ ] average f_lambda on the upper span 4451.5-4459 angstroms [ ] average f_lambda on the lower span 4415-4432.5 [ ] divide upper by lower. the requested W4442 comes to 0.87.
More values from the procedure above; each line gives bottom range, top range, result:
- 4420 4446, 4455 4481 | 1.13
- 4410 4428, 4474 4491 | 1.27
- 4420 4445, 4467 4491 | 1.24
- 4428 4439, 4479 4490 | 1.27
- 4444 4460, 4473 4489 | 1.27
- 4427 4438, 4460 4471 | 1.20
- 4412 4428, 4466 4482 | 1.27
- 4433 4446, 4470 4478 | 1.22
